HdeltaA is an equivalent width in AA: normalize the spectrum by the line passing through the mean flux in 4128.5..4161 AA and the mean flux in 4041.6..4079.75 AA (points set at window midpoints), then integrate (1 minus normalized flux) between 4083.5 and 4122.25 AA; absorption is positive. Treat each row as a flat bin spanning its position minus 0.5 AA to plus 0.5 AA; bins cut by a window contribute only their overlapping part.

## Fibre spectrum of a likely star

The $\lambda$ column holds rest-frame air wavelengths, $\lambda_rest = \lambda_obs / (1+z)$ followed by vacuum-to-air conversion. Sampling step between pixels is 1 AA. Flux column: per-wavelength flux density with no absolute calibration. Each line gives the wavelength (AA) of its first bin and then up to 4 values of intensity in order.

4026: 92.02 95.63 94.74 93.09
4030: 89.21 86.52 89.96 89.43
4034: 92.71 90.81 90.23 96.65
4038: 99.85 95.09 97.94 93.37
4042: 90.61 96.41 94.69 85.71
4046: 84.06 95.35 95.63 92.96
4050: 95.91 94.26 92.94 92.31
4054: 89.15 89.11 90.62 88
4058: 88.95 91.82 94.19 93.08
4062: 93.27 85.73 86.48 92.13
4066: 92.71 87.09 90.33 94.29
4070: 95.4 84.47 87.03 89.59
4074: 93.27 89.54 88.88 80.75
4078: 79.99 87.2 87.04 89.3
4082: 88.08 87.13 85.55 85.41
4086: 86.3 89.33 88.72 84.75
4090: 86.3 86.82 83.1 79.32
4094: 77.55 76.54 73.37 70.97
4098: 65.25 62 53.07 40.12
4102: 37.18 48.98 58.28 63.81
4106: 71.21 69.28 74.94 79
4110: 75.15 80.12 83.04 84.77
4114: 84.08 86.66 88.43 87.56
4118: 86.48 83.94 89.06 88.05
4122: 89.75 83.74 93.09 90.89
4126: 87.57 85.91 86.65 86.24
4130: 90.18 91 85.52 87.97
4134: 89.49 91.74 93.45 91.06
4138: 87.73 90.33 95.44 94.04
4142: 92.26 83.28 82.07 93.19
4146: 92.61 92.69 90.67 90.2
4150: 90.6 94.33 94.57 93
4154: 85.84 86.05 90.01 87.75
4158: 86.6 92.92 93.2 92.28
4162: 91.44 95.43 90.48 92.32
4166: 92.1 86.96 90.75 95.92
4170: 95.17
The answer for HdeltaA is 5.9 AA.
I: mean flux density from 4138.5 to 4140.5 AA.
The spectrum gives 92.9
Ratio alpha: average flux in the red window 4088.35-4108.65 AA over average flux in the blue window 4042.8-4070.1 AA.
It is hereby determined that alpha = 0.7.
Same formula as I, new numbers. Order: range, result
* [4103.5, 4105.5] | 61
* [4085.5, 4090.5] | 87.1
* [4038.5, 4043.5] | 94.7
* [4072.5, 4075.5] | 90.8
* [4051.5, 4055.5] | 90.9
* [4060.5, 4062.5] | 93.2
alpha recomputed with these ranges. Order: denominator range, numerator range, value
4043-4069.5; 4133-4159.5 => 0.99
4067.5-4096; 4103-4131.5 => 0.95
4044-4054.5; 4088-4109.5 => 0.75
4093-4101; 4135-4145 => 1.34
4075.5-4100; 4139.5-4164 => 1.11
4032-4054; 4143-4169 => 0.97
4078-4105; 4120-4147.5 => 1.19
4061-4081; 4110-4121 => 0.96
